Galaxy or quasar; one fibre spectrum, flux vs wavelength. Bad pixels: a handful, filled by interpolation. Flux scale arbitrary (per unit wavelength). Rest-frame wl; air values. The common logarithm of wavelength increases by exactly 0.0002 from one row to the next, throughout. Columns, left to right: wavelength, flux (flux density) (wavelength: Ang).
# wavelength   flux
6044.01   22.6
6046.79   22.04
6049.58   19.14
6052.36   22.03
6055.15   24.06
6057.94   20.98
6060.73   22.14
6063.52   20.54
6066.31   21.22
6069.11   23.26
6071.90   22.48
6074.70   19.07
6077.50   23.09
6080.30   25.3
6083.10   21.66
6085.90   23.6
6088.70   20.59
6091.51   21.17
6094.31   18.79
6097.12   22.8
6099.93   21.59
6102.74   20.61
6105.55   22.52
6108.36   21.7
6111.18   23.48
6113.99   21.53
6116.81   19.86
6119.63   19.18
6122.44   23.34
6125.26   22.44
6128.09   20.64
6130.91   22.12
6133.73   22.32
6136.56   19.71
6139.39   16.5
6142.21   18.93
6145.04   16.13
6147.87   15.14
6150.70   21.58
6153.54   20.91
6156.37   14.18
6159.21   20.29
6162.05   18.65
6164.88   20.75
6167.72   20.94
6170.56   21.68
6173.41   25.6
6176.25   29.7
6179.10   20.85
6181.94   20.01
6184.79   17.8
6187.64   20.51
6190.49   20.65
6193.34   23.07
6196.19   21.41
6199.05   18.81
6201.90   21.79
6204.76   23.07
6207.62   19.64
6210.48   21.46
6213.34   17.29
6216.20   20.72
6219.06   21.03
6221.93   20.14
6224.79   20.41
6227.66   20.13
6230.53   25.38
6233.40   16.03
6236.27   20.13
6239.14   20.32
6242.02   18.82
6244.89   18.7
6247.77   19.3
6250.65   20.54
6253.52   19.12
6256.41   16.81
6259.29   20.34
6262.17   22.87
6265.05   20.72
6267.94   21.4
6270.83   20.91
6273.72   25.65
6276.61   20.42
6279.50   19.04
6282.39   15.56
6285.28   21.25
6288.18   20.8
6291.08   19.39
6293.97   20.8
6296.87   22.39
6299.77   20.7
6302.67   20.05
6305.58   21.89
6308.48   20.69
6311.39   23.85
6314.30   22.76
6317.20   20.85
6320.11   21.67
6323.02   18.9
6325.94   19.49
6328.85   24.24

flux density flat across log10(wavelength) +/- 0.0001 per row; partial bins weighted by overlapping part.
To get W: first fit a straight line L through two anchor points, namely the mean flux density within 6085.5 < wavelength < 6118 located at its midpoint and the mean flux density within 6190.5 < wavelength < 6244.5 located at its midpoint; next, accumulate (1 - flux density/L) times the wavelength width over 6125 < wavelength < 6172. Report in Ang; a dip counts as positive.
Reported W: 3.5 Ang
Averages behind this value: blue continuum 21.5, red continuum 20.5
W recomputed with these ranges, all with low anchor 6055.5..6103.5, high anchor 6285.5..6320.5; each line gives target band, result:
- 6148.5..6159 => 1.4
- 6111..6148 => 2.6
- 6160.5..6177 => -0.8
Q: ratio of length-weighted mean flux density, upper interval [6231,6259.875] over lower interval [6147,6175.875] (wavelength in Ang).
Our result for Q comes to 0.94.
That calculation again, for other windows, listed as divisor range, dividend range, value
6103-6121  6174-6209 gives 1.01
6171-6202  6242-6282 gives 0.93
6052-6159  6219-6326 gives 0.98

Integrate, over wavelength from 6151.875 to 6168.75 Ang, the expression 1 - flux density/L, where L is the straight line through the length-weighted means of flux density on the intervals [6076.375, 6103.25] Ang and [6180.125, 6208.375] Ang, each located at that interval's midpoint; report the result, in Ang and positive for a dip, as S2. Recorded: 1.46 Ang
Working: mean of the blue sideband 22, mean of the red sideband 20.7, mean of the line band 19.3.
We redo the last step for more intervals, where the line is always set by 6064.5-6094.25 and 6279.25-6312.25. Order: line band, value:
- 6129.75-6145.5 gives 1.6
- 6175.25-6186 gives -0.3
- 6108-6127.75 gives 0.1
